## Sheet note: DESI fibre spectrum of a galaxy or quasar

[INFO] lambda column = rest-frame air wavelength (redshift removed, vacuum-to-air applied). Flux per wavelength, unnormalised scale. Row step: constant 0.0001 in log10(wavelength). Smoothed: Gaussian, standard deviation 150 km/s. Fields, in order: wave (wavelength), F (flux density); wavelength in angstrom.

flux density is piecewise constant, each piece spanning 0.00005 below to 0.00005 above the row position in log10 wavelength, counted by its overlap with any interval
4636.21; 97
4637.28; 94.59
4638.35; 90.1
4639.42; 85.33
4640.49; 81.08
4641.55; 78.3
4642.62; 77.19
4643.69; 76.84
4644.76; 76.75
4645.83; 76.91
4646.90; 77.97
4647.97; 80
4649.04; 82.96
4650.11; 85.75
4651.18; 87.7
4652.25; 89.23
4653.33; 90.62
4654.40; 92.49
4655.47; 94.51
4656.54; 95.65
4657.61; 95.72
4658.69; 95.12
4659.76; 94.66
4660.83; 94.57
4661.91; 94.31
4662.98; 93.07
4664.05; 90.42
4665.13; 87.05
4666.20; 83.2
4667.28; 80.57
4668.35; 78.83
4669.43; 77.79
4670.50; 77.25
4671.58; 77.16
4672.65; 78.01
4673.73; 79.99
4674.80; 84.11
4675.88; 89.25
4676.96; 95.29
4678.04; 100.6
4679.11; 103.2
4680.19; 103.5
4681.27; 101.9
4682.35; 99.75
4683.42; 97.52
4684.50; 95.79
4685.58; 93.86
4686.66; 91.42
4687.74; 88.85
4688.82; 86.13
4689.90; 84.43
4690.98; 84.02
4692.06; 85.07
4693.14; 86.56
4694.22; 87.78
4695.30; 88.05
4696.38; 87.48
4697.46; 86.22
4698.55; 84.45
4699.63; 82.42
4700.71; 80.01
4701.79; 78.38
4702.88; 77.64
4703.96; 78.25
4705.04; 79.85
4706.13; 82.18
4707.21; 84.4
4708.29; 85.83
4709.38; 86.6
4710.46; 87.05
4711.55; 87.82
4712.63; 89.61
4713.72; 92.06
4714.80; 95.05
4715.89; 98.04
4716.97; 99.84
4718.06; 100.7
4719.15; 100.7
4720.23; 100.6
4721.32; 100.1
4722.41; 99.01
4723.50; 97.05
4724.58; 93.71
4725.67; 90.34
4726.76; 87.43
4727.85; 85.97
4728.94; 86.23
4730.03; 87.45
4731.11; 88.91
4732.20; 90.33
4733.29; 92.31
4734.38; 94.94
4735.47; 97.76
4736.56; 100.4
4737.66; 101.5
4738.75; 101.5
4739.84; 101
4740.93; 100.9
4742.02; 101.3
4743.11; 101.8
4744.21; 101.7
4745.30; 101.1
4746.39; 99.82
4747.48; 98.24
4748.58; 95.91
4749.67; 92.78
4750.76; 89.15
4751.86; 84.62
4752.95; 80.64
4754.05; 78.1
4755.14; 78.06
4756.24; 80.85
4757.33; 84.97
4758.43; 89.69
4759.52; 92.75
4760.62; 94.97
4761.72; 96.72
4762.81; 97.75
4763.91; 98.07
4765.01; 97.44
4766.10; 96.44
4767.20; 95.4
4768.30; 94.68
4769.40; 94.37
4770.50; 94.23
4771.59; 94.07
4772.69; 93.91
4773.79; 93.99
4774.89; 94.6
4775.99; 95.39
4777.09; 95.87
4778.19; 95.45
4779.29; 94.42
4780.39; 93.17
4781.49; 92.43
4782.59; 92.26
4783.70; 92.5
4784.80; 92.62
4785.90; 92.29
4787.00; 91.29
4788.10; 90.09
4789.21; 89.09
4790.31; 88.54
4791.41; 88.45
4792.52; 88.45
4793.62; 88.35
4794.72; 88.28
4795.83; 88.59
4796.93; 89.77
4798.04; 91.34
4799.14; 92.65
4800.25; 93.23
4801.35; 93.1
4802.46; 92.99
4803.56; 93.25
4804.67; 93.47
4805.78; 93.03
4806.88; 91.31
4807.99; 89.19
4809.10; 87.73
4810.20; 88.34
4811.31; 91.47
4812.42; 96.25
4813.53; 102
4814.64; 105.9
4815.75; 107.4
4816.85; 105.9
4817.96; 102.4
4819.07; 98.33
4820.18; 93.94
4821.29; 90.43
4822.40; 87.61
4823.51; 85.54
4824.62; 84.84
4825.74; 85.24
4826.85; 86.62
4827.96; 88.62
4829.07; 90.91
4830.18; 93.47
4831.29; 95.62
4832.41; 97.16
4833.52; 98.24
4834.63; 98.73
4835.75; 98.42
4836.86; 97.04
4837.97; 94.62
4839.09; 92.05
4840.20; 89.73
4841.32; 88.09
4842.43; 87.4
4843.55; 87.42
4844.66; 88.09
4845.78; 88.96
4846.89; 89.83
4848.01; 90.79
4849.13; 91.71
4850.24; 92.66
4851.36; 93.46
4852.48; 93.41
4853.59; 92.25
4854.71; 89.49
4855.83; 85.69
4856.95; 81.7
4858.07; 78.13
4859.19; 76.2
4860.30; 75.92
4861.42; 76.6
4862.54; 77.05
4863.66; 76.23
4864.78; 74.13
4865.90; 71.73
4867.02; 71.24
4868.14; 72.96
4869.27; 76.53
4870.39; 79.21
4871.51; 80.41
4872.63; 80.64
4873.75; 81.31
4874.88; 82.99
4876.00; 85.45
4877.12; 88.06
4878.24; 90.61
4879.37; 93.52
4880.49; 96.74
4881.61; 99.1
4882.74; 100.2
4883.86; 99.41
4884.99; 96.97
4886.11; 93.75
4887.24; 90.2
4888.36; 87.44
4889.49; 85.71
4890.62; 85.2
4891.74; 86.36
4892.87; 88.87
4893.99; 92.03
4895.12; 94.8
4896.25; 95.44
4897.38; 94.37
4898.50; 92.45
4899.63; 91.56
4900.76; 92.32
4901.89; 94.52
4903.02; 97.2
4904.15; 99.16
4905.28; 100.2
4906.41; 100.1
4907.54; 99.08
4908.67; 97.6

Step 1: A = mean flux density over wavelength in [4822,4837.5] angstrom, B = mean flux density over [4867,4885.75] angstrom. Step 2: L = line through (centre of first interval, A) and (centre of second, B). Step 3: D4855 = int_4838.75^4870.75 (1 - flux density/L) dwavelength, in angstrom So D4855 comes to 2.10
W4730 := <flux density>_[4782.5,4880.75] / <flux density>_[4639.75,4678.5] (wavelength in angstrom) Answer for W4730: 1.04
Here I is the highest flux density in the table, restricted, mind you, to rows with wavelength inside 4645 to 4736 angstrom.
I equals 103.5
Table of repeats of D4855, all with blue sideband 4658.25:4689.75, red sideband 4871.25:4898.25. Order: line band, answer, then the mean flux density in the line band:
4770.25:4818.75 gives -1.7 angstrom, 93.4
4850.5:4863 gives 0.9 angstrom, 83.9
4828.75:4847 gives -0.5 angstrom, 92.8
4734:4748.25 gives -1.6 angstrom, 100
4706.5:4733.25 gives -0.6 angstrom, 92.3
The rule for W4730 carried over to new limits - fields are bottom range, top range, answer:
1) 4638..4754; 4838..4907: 0.98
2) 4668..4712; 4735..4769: 1.08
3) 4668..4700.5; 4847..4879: 0.93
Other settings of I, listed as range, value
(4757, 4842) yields 107.4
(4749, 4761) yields 94.97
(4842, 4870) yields 93.46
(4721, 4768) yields 101.8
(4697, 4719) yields 100.7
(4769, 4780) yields 95.87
